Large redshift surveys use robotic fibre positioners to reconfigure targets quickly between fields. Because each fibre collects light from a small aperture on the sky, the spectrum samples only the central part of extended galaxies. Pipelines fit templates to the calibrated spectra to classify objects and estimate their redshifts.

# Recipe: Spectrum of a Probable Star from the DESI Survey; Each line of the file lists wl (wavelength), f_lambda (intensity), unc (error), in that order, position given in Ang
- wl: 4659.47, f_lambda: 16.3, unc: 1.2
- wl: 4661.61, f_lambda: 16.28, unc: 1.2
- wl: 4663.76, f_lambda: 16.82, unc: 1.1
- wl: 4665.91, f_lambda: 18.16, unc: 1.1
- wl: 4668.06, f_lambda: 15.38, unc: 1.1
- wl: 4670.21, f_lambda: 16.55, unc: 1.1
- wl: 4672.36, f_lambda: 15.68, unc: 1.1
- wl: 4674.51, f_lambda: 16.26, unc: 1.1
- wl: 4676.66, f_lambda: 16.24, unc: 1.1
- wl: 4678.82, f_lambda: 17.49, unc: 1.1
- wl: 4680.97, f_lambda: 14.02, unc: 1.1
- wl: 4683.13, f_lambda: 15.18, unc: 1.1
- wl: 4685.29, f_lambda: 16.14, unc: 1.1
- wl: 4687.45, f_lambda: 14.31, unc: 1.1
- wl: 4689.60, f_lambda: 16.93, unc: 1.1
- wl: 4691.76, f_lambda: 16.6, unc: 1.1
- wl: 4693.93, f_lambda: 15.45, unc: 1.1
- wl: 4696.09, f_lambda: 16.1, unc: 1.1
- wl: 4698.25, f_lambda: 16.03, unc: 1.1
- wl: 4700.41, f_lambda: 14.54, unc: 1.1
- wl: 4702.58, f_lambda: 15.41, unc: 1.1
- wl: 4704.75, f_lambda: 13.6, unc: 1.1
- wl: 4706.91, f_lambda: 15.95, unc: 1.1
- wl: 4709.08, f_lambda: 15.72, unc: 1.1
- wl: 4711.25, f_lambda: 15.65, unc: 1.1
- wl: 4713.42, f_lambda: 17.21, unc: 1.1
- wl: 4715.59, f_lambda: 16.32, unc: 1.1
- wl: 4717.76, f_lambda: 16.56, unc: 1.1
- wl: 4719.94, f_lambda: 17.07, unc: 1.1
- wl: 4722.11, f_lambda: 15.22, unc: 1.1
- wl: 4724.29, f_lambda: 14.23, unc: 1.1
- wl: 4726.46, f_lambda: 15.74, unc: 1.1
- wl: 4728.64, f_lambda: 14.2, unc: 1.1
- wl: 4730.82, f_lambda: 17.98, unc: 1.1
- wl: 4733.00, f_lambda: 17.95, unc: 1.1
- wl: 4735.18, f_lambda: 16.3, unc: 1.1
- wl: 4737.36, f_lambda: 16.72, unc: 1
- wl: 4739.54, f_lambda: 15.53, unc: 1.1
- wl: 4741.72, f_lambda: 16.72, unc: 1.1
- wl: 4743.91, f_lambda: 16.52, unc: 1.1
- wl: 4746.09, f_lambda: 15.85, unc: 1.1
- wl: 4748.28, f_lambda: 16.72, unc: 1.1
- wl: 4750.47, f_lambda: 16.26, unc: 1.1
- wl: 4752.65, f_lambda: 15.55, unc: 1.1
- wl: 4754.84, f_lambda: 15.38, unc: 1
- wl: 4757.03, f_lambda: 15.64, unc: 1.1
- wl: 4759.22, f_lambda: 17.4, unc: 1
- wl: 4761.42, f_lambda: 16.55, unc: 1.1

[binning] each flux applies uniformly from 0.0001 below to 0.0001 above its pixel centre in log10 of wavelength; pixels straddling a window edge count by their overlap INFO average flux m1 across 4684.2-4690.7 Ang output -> 15.8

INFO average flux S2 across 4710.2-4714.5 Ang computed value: 16.4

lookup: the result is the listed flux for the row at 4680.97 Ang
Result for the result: 14.02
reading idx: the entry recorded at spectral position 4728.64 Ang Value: 14.2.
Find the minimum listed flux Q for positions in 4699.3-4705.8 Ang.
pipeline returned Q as 13.6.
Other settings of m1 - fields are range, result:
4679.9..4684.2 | 14.6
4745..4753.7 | 16.1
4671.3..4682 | 16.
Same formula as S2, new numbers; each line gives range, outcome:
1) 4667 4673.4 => 15.9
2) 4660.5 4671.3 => 16.6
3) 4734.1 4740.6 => 16.2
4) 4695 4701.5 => 15.6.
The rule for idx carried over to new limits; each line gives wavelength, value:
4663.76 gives 16.82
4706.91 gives 15.95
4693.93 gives 15.45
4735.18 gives 16.3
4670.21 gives 16.55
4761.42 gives 16.55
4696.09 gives 16.1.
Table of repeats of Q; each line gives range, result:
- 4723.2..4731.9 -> 14.2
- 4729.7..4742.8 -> 15.53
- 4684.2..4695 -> 14.31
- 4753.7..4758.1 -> 15.38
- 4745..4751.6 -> 15.85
